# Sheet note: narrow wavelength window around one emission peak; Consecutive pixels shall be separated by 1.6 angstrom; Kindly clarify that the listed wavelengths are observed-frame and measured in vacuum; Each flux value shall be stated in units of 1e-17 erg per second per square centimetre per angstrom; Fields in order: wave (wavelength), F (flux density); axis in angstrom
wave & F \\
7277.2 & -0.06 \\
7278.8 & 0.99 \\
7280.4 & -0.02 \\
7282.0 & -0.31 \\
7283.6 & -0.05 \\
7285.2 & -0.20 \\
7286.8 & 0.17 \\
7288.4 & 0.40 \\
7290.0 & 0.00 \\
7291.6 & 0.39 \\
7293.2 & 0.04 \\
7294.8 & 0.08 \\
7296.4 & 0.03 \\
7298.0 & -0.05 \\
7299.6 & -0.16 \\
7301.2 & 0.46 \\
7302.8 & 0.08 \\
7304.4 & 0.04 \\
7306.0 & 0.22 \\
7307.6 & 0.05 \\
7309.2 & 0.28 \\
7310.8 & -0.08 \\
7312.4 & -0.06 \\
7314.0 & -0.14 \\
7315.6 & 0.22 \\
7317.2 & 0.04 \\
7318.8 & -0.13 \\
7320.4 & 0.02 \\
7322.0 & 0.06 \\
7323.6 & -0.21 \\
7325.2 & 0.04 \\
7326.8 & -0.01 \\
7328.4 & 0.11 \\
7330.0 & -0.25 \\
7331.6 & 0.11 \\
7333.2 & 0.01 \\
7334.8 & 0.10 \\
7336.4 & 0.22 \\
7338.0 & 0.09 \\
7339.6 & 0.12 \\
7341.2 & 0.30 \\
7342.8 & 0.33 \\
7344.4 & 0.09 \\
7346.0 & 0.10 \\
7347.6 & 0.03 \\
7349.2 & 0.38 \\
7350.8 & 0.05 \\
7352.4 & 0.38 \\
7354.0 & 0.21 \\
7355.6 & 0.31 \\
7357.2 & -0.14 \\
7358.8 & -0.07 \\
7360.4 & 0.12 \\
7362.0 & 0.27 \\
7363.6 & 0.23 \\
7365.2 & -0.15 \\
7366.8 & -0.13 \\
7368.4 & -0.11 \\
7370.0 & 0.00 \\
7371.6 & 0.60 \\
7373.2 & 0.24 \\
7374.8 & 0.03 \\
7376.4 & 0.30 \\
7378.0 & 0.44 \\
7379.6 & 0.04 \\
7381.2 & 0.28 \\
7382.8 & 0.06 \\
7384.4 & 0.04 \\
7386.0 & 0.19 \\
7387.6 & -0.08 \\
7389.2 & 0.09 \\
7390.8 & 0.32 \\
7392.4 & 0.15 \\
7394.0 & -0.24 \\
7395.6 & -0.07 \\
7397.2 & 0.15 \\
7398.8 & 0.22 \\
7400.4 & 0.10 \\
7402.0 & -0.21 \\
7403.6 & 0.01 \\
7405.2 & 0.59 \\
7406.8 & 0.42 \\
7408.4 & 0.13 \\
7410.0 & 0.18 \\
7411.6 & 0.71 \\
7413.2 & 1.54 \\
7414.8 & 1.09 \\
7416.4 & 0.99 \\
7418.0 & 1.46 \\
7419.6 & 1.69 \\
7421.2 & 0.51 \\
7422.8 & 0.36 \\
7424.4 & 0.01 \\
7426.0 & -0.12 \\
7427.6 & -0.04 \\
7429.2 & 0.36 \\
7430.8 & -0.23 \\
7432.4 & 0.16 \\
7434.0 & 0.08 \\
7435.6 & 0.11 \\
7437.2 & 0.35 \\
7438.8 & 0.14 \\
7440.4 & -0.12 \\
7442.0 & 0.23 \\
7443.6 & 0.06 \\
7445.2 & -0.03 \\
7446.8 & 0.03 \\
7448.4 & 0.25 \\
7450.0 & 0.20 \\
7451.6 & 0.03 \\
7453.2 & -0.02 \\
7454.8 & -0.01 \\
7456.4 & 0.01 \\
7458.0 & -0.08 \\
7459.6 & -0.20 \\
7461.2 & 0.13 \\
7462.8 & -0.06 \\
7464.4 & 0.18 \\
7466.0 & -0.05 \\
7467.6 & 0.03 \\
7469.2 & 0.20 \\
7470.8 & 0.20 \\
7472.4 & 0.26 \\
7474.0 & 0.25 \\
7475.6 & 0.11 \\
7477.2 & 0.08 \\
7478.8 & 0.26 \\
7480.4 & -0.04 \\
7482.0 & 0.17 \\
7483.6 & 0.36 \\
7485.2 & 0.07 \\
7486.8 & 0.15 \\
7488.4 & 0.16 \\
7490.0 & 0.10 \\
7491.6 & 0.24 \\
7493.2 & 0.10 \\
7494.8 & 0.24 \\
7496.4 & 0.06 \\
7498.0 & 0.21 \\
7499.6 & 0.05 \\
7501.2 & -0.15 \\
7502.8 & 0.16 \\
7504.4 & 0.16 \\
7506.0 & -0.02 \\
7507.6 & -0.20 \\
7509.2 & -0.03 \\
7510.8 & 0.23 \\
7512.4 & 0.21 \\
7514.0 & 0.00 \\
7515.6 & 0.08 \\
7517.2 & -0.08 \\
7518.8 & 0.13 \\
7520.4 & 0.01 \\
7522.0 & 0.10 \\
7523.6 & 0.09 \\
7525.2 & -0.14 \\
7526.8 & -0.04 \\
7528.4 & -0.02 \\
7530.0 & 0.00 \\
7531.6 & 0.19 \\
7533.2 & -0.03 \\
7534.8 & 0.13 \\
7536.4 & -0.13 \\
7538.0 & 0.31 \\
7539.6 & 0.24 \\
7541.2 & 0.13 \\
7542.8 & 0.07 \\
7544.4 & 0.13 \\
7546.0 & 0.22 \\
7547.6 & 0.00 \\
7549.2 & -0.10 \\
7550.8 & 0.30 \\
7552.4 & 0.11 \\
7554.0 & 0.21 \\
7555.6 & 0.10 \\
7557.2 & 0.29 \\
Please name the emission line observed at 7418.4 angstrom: [O II]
